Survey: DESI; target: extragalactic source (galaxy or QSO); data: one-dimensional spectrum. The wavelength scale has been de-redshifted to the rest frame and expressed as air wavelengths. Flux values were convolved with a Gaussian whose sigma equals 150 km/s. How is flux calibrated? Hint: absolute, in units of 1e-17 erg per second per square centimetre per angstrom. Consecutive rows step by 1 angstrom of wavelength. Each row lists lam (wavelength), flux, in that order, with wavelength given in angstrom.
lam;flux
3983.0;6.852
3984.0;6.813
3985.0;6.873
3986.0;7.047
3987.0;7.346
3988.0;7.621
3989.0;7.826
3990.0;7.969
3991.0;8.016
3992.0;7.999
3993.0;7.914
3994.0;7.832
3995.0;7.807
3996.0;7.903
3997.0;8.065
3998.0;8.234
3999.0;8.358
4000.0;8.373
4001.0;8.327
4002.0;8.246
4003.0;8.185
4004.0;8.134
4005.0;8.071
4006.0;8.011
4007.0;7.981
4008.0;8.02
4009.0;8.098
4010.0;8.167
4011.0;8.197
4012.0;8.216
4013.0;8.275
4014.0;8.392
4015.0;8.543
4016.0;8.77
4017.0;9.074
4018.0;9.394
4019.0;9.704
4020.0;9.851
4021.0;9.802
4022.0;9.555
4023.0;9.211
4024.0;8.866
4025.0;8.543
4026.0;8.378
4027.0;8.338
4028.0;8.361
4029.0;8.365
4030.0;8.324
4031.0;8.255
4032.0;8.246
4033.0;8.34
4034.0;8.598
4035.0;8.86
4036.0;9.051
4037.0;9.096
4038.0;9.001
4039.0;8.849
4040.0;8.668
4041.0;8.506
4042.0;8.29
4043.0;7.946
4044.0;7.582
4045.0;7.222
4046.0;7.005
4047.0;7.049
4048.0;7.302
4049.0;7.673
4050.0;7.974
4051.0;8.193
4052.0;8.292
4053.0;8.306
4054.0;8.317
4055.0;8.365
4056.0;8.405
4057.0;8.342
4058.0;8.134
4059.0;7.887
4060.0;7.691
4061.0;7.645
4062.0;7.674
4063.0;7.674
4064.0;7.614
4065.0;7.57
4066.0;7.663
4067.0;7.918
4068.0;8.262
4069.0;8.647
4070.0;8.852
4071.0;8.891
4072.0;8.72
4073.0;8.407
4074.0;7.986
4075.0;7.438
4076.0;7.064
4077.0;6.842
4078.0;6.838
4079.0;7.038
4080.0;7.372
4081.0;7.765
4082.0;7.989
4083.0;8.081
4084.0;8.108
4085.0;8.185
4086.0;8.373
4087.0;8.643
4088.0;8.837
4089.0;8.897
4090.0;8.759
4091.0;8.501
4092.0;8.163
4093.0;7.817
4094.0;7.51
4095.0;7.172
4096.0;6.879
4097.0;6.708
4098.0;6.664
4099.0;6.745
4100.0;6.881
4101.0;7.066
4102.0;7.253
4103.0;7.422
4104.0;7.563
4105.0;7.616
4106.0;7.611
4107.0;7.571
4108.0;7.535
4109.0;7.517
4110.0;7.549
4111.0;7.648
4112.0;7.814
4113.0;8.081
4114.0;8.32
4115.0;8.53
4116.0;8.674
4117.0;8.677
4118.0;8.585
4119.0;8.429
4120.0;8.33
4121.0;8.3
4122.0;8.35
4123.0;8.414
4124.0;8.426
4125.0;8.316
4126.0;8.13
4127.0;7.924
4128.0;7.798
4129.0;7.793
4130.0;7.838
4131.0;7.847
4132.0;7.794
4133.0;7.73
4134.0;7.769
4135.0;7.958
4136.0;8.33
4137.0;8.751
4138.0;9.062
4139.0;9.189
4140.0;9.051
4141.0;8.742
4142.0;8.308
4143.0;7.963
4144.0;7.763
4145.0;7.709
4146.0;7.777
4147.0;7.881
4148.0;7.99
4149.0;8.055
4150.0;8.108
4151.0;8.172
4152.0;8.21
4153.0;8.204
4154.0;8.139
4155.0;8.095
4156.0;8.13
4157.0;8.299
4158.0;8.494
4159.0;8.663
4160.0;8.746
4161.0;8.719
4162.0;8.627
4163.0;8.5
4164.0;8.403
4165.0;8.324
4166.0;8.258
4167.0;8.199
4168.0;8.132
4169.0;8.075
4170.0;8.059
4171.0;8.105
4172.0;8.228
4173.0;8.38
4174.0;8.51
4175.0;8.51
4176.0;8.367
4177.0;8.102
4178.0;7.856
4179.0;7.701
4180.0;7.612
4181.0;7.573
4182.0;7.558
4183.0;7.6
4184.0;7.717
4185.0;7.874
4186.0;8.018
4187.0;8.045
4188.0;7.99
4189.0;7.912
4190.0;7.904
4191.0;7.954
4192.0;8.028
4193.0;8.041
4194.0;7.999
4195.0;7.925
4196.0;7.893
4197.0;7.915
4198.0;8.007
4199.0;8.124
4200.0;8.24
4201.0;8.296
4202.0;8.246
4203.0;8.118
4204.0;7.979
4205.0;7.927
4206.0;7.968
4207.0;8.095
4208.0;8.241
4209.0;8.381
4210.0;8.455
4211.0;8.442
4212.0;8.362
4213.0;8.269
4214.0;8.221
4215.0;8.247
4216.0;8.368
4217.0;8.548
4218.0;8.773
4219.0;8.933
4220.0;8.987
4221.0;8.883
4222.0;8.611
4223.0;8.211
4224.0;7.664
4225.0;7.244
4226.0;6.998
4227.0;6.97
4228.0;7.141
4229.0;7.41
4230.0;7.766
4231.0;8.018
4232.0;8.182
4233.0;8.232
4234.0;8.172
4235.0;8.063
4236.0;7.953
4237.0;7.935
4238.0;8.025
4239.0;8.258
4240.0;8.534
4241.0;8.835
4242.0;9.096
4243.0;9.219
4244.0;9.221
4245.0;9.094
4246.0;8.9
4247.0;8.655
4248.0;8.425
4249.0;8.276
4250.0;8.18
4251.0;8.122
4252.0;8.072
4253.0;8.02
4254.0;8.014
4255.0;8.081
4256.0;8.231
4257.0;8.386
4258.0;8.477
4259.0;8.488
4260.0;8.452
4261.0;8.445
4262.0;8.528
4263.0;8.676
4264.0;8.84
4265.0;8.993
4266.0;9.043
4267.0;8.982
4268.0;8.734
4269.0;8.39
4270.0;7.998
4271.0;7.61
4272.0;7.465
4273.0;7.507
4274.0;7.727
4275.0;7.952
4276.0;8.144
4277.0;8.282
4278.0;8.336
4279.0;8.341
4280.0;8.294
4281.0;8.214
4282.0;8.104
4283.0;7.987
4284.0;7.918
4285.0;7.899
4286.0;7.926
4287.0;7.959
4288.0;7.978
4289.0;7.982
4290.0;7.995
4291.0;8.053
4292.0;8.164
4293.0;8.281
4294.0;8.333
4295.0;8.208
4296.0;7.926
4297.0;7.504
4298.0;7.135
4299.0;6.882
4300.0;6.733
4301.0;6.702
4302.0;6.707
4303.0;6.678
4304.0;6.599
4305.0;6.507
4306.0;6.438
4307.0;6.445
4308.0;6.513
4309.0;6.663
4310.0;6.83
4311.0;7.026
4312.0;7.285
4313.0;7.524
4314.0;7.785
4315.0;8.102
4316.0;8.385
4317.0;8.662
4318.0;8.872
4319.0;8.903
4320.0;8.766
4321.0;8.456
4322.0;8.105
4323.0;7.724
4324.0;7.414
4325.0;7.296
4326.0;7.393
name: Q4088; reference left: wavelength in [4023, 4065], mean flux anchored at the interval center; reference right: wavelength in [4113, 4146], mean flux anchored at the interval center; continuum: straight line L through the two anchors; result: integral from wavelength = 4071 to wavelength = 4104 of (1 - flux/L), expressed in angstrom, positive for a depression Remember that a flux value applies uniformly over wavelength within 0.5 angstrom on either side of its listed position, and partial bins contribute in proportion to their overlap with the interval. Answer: 2.07 angstrom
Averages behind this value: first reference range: 8.18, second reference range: 8.26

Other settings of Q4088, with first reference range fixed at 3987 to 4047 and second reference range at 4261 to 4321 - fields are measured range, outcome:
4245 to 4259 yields -0.7 angstrom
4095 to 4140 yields 1.5 angstrom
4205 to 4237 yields -0.5 angstrom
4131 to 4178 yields -0.9 angstrom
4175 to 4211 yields 0.1 angstrom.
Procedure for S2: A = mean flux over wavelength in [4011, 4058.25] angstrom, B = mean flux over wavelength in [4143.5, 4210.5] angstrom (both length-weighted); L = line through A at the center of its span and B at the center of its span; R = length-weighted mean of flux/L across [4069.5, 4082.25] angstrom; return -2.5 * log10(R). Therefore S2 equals 0.08 mag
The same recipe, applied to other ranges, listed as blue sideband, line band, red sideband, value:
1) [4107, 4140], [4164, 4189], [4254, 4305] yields 0.01 mag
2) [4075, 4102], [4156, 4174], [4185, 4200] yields -0.06 mag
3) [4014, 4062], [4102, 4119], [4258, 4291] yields 0.06 mag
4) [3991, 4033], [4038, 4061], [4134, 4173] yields 0.05 mag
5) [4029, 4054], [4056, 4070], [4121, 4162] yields 0.03 mag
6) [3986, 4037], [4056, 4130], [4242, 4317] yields 0.05 mag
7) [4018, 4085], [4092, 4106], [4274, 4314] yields 0.12 mag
